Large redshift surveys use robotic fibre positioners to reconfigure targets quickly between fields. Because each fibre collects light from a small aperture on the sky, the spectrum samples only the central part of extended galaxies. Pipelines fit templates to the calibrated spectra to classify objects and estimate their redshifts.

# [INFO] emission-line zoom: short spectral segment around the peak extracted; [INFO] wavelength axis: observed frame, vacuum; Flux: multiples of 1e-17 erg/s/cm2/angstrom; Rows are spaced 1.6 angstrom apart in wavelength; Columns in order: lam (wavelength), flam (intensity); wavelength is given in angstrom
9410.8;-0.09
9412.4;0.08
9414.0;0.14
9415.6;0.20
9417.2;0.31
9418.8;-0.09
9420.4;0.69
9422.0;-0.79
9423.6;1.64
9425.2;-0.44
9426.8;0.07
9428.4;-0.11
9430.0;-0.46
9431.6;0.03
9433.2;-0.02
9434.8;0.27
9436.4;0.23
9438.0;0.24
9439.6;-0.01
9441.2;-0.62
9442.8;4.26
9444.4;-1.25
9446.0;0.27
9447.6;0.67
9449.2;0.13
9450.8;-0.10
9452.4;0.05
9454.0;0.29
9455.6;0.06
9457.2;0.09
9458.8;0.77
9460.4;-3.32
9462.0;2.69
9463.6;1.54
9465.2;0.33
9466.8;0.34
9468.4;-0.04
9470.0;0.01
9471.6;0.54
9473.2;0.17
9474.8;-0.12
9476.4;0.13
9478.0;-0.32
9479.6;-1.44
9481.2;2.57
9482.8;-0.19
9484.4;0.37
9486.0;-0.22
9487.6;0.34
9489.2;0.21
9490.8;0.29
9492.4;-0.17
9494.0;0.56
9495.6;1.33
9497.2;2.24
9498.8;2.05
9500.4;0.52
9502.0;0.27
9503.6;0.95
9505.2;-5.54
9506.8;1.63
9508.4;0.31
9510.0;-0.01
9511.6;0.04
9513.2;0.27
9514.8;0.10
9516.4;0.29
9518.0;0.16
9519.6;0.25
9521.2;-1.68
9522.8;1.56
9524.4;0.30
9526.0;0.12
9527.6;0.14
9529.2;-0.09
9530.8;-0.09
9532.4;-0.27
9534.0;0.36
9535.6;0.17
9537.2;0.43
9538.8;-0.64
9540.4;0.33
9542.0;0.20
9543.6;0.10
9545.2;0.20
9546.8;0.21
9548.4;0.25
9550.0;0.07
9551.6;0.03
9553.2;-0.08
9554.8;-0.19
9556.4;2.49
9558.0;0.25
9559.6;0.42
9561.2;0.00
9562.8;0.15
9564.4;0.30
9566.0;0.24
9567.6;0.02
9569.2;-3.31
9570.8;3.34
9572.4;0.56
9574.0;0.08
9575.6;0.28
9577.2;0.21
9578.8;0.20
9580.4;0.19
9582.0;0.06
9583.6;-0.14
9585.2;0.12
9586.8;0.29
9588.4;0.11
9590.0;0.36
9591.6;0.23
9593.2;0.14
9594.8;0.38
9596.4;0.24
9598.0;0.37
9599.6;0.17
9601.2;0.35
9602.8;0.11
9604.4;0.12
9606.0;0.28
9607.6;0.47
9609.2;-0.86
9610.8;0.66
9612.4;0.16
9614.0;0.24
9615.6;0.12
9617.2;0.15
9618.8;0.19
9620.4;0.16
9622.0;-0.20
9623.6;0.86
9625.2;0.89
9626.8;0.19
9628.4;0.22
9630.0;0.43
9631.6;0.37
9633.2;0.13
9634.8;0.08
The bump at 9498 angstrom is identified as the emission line [O III] 5007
